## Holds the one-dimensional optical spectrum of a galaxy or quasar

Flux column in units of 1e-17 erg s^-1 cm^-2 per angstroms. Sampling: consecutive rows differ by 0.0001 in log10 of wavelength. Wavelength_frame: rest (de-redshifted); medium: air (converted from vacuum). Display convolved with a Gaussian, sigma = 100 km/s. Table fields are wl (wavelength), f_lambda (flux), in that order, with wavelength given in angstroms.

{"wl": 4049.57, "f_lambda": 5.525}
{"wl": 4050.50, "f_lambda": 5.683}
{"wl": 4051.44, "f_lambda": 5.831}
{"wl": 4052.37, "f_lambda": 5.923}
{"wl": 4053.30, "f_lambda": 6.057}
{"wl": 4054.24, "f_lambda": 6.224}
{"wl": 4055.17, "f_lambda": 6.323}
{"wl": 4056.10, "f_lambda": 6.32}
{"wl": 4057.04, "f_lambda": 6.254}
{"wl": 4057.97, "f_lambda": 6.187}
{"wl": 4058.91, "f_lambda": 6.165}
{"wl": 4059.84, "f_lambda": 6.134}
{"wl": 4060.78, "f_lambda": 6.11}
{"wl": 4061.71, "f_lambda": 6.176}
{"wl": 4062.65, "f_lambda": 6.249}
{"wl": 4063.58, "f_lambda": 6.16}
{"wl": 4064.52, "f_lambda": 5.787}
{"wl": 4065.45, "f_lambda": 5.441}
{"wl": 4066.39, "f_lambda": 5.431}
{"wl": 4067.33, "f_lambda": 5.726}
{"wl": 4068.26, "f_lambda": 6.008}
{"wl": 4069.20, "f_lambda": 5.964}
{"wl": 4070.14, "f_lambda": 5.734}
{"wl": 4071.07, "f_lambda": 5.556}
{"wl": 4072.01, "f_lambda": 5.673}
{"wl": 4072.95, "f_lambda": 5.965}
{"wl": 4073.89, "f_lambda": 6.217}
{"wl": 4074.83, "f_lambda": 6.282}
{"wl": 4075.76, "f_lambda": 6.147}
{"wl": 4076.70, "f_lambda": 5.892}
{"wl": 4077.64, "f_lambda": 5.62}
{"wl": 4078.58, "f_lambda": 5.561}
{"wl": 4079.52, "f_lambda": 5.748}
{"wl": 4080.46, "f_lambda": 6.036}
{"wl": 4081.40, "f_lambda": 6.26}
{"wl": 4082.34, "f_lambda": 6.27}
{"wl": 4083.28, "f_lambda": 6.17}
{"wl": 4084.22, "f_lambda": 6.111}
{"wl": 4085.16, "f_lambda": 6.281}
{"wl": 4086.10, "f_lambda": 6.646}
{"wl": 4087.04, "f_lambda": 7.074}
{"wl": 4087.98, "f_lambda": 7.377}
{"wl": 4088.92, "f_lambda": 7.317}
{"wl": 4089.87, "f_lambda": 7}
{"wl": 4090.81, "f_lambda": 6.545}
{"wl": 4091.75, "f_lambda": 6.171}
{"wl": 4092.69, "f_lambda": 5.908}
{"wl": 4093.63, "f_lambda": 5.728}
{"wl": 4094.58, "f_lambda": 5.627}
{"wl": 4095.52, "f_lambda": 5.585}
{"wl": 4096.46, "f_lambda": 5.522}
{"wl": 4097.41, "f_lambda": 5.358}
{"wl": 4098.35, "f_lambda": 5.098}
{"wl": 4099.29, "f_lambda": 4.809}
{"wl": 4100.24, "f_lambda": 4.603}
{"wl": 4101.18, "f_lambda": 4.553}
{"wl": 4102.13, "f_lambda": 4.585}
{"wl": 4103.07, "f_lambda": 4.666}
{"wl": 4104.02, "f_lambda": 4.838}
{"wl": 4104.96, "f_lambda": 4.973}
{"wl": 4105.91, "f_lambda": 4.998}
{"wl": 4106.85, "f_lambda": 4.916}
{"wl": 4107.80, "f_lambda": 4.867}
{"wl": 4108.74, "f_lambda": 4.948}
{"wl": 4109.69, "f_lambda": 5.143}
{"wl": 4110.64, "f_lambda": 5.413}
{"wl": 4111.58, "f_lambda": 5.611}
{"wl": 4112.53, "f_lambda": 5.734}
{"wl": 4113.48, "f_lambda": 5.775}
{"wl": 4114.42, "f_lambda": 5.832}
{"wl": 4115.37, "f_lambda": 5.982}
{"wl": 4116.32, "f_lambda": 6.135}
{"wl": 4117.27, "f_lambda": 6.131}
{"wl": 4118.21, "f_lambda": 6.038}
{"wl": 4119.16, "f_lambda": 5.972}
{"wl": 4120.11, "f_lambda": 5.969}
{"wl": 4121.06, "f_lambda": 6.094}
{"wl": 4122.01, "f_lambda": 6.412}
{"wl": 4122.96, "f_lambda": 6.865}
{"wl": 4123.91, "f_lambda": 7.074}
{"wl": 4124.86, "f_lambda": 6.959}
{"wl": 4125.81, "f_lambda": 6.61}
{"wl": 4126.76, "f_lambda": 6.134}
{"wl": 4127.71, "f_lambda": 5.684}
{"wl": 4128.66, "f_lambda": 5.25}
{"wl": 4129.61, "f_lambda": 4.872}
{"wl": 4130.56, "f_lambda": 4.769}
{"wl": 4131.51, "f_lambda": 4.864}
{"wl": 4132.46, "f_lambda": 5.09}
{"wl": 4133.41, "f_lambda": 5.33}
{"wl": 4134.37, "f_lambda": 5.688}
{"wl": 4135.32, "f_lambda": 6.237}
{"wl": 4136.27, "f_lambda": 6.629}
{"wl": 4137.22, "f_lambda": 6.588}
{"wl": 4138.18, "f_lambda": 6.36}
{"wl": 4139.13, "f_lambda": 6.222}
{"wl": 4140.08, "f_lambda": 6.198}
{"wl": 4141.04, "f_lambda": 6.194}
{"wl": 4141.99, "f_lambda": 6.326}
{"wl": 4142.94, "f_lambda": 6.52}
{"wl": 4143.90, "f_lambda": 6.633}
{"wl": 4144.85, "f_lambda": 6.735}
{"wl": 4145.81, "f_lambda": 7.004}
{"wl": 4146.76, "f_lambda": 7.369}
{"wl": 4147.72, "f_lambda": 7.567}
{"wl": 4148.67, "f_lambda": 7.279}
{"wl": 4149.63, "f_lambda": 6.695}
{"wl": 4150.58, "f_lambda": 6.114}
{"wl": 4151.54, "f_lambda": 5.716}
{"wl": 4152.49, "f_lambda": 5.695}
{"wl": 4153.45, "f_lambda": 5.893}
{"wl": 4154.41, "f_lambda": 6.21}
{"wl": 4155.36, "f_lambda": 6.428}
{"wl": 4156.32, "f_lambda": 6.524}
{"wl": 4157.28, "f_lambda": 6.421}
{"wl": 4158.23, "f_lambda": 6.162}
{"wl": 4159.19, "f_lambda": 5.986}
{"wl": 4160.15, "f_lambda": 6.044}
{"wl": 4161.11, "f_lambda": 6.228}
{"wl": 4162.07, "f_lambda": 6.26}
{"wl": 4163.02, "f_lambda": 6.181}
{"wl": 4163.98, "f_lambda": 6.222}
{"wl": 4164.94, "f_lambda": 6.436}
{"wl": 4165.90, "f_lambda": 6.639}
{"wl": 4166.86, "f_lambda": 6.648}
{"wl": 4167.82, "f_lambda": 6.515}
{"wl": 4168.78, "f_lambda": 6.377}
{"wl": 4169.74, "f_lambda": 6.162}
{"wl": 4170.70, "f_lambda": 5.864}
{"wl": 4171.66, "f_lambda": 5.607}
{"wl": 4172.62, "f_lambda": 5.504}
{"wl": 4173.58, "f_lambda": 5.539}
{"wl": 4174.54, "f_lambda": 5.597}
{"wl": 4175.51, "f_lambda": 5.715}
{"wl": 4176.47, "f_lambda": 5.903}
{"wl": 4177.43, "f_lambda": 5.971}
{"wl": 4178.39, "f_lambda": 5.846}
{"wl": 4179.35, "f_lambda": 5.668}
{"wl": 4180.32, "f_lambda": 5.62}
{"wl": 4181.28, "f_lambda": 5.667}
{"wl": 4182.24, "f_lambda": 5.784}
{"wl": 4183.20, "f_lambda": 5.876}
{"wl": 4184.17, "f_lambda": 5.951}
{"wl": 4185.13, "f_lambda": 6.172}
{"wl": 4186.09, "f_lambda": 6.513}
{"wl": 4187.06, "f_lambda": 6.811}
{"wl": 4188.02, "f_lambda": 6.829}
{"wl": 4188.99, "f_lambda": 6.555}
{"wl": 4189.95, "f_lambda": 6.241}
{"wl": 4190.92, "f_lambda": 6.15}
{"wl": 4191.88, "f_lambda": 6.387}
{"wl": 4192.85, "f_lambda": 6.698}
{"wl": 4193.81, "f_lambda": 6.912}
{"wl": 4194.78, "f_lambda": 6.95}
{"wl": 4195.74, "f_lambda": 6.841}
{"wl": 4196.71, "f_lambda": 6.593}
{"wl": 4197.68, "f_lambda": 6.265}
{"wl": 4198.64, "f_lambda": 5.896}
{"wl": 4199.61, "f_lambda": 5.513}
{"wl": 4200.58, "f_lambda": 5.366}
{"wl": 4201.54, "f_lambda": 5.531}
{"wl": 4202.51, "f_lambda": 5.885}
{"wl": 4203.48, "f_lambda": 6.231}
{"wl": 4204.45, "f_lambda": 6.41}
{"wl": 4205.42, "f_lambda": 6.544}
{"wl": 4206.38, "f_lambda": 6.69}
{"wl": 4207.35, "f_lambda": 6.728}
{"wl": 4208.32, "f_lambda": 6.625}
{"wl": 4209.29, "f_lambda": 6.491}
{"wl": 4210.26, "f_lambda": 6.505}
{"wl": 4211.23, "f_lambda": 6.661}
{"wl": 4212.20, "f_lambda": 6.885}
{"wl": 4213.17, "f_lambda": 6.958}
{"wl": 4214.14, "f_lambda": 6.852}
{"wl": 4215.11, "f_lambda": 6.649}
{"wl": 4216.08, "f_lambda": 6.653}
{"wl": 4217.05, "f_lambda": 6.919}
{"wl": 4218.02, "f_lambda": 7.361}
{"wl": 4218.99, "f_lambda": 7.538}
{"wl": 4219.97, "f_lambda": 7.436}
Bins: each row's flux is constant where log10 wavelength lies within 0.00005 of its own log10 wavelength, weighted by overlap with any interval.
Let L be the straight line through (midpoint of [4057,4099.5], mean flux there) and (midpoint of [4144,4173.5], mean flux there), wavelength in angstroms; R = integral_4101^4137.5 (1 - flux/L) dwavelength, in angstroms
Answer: 3.18 angstroms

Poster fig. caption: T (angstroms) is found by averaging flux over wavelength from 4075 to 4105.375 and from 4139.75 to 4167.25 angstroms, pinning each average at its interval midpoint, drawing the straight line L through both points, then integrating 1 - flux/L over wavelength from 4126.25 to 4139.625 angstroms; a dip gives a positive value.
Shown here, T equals 1.1 angstroms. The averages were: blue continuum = 5.82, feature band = 5.7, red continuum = 6.42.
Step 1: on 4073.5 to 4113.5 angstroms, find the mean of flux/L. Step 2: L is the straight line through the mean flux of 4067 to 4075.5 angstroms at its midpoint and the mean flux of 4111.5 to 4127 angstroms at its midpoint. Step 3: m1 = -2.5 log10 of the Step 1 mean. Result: 0.061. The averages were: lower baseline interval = 5.92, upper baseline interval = 6.21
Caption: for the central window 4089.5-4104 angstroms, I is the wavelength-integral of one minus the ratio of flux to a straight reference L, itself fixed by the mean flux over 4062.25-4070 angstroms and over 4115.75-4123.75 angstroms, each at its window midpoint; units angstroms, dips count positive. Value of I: 1.5 angstroms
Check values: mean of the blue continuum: 5.84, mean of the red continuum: 6.23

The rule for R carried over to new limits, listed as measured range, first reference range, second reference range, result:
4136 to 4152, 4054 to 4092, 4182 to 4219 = -0.7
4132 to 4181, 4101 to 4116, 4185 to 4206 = -3.2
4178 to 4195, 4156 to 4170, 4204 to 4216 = 0.6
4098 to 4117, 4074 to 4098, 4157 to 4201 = 3.0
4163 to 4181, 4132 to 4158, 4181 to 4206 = 0.9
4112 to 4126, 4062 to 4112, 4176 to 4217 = -0.8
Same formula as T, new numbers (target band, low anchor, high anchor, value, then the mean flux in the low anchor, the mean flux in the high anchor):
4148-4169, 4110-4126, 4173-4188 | -1.1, 6.13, 5.94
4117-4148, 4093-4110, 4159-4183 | -4.0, 5.05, 6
